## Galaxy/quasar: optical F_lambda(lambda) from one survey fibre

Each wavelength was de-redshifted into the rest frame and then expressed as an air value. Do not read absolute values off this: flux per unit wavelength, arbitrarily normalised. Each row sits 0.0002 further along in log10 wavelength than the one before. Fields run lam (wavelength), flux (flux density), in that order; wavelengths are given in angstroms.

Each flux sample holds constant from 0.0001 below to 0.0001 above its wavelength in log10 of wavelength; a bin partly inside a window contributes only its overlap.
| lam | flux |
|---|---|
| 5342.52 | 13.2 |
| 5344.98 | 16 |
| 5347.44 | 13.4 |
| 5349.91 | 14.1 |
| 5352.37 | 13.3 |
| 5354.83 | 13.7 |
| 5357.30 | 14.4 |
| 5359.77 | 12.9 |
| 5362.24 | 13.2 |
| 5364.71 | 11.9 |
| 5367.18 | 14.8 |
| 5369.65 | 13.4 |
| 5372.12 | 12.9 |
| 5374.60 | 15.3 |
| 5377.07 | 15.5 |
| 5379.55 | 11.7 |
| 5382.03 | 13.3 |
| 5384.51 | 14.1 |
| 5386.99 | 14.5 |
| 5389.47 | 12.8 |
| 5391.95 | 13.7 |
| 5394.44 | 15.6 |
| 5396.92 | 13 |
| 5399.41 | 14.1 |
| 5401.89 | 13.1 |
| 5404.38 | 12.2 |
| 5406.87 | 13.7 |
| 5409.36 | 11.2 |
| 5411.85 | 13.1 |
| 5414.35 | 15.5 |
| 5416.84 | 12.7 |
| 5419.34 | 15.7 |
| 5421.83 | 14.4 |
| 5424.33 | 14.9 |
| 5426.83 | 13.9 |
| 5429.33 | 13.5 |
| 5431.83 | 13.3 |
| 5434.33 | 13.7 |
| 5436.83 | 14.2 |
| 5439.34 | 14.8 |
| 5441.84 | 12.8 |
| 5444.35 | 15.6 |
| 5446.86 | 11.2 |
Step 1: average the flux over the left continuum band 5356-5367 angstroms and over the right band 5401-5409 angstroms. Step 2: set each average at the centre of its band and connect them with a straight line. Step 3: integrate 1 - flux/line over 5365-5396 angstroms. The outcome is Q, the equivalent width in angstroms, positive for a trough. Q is -1.99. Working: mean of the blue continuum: 13.3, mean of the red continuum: 12.8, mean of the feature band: 13.9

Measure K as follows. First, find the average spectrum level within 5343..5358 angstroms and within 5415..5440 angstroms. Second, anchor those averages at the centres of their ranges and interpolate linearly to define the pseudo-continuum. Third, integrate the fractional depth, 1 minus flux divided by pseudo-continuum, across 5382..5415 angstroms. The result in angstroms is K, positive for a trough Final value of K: 1.3 angstroms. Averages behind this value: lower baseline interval 14.1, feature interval 13.5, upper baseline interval 14.1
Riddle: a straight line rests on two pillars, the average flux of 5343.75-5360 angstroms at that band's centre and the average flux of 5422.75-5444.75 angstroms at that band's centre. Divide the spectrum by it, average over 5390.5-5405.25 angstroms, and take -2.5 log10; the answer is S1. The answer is 0.03 mag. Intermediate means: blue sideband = 14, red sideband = 14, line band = 13.6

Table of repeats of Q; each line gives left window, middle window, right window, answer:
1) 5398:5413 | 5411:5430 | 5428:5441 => -1.2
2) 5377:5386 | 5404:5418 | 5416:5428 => 1.0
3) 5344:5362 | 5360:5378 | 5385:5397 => 0.2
